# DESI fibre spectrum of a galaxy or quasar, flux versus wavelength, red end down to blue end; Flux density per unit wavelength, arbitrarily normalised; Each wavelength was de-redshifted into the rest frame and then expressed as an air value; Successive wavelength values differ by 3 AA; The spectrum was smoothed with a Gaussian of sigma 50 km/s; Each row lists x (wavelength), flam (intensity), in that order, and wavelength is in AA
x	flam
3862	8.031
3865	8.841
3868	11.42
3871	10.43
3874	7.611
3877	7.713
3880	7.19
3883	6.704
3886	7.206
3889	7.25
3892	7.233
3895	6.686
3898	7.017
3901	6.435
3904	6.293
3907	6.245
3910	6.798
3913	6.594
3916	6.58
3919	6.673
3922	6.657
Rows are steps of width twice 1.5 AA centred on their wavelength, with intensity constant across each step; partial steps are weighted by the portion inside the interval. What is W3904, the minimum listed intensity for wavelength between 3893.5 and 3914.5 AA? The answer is 6.245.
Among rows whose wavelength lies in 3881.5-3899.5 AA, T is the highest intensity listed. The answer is 7.25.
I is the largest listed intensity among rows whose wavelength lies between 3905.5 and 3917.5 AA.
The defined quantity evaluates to 6.798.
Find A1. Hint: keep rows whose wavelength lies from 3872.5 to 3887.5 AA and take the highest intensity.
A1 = 7.713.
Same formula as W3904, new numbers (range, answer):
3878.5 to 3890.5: 6.704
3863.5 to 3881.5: 7.19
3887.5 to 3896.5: 6.686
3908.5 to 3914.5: 6.594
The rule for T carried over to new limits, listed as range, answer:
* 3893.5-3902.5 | 7.017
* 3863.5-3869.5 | 11.42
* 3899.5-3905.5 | 6.435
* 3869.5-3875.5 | 10.43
